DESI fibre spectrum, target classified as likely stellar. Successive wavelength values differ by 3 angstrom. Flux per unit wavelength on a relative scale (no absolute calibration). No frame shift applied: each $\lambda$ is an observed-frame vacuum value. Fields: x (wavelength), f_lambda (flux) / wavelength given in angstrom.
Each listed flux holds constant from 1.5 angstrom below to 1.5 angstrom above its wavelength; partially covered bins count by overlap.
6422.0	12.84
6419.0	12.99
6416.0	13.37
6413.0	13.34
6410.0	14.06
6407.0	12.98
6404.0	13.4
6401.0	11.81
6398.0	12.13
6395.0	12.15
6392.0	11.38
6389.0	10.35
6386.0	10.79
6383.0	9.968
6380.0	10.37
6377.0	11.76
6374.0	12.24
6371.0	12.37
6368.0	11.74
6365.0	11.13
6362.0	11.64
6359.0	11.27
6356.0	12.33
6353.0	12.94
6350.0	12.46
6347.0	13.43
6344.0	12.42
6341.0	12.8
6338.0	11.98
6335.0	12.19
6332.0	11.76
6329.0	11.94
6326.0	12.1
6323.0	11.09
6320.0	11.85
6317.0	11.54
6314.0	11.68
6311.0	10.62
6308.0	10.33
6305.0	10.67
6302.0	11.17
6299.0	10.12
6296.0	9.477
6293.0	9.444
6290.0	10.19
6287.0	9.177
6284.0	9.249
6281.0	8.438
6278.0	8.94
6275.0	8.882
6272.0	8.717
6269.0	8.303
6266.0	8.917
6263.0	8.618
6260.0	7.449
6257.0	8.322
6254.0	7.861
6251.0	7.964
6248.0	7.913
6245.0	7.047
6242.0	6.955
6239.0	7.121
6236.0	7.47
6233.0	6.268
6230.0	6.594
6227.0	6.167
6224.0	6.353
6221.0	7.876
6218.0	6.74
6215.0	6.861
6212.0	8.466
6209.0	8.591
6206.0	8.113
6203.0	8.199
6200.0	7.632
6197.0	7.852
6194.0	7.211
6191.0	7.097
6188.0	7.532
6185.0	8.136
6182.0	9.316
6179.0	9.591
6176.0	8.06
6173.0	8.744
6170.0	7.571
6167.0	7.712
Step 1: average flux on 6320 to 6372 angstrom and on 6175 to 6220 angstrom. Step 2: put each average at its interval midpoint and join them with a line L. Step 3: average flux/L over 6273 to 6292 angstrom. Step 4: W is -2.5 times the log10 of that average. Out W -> 0.132 mag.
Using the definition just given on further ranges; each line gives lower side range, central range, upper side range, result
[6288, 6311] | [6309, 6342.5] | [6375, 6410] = -0.11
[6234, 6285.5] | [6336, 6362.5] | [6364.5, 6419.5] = -0.15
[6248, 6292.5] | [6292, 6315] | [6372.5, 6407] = -0.11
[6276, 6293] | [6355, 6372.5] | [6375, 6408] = -0.08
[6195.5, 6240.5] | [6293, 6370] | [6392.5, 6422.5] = -0.09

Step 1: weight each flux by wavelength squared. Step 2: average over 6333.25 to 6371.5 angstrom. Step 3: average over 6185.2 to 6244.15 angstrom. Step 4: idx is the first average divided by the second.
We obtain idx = 1.7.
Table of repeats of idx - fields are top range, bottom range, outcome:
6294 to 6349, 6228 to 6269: 1.55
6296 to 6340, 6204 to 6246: 1.62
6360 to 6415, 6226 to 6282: 1.59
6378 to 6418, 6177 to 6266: 1.66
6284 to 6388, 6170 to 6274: 1.52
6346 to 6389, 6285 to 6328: 1.11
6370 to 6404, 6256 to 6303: 1.31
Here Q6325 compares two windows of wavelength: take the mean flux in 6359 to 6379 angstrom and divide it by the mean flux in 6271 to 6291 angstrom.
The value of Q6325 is 1.29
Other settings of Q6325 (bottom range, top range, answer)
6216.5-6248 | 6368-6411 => 1.71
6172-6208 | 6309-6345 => 1.45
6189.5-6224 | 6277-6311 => 1.28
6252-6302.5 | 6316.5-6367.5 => 1.34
